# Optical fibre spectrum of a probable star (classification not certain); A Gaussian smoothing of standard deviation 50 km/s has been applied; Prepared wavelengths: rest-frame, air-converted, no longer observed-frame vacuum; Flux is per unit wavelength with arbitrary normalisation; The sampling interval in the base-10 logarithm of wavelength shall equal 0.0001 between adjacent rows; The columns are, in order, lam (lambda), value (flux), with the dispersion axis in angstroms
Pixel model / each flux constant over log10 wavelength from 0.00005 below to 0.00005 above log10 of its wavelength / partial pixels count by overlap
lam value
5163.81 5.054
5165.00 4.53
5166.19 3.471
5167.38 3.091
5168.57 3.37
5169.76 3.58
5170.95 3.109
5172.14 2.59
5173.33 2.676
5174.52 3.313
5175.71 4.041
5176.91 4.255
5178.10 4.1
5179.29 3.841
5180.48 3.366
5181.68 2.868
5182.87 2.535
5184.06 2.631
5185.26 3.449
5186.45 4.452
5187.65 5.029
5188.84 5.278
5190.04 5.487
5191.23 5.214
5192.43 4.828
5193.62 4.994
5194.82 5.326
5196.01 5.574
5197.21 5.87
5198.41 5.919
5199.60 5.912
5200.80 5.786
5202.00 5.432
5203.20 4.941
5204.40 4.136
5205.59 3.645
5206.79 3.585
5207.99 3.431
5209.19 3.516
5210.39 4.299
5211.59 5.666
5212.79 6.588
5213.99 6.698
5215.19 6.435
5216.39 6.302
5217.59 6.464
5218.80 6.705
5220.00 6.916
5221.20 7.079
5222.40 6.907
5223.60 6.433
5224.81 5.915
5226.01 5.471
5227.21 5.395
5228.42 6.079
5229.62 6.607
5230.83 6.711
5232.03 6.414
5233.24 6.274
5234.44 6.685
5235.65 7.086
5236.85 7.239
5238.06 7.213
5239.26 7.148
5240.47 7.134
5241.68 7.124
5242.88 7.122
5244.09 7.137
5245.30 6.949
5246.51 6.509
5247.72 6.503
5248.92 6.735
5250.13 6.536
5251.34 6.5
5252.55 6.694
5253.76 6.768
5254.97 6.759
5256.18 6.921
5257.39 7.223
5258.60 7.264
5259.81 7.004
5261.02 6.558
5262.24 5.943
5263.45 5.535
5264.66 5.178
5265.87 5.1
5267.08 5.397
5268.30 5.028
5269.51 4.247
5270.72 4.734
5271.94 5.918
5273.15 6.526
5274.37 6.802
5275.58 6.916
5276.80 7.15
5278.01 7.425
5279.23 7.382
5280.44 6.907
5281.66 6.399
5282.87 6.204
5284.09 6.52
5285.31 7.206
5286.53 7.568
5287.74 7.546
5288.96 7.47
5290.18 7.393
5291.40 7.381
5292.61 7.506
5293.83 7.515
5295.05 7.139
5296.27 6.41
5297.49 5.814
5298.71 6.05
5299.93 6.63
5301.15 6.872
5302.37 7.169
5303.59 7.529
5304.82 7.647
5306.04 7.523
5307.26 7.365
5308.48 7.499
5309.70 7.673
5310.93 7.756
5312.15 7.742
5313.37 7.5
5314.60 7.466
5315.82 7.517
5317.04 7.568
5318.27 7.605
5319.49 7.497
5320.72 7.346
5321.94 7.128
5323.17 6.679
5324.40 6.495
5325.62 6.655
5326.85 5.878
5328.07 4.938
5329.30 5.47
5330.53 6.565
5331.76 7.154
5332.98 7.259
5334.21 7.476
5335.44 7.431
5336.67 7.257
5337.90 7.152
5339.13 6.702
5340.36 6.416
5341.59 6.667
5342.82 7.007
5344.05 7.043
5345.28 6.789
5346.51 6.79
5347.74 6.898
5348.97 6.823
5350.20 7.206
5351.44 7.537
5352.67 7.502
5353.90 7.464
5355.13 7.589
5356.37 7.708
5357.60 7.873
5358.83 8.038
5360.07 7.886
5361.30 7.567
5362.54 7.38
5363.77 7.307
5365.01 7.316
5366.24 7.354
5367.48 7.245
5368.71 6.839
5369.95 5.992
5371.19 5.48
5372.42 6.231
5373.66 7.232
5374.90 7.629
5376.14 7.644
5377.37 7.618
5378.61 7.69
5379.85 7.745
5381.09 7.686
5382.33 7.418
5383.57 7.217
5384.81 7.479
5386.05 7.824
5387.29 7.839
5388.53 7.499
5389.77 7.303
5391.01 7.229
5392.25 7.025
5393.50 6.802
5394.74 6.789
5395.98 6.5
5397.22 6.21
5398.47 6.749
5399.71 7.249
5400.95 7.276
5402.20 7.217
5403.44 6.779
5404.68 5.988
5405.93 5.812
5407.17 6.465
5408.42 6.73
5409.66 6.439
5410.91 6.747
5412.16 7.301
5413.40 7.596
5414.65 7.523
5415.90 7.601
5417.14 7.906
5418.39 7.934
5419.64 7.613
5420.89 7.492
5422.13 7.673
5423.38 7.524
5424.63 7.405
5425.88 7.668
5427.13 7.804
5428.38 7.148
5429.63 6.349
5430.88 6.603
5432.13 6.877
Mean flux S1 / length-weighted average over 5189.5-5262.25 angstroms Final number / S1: 6.13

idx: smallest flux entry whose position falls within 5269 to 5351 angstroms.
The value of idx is 4.247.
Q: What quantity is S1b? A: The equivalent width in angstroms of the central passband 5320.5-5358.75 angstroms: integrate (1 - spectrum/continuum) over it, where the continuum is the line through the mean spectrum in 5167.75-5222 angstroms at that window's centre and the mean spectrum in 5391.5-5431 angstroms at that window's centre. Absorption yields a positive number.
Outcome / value -4.00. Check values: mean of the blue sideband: 4.7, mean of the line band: 6.95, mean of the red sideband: 7.07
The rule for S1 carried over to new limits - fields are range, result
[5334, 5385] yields 7.22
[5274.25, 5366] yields 7.12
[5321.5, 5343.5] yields 6.68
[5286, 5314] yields 7.25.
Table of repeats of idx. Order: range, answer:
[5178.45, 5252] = 2.535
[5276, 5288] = 6.204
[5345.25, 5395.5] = 5.48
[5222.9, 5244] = 5.395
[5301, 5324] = 6.679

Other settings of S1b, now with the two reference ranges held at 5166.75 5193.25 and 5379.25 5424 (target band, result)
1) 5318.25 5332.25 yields -1.33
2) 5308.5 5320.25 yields -3.51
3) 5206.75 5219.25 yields -3.46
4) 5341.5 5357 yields -1.94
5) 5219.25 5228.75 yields -3.90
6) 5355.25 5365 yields -1.66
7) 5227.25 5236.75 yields -4.01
